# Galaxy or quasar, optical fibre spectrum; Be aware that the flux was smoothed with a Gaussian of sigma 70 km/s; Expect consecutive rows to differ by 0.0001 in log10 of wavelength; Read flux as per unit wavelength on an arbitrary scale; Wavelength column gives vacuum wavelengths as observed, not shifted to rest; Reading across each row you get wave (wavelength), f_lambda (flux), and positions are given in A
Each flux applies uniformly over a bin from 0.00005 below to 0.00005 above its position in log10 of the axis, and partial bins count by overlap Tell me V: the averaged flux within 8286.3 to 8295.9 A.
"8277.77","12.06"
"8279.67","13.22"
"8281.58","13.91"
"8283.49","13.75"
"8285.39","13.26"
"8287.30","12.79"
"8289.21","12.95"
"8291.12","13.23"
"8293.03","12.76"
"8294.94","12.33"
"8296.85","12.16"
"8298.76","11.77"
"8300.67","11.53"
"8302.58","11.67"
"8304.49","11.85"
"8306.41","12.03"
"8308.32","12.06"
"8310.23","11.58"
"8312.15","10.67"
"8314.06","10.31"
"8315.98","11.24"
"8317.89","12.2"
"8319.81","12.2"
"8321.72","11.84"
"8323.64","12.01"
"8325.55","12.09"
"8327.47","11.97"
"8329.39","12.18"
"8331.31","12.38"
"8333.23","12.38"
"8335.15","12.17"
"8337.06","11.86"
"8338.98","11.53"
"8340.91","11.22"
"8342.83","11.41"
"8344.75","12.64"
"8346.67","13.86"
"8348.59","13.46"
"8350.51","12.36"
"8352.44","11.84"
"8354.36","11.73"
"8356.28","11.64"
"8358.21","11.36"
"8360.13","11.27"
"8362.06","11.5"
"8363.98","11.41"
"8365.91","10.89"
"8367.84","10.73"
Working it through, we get 12.8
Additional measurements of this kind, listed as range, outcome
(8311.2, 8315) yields 10.5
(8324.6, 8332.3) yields 12.1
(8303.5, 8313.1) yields 11.6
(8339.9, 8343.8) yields 11.3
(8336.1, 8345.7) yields 11.7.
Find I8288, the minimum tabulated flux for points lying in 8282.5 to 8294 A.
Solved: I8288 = 12.76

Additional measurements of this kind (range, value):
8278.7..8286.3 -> 13.22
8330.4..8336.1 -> 12.17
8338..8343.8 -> 11.22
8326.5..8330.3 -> 11.97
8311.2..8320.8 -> 10.31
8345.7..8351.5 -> 12.36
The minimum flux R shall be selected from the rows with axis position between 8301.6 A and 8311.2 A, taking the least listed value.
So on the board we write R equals 11.58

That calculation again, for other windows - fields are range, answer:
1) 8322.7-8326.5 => 12.01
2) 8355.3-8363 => 11.27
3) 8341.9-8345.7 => 11.41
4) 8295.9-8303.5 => 11.53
